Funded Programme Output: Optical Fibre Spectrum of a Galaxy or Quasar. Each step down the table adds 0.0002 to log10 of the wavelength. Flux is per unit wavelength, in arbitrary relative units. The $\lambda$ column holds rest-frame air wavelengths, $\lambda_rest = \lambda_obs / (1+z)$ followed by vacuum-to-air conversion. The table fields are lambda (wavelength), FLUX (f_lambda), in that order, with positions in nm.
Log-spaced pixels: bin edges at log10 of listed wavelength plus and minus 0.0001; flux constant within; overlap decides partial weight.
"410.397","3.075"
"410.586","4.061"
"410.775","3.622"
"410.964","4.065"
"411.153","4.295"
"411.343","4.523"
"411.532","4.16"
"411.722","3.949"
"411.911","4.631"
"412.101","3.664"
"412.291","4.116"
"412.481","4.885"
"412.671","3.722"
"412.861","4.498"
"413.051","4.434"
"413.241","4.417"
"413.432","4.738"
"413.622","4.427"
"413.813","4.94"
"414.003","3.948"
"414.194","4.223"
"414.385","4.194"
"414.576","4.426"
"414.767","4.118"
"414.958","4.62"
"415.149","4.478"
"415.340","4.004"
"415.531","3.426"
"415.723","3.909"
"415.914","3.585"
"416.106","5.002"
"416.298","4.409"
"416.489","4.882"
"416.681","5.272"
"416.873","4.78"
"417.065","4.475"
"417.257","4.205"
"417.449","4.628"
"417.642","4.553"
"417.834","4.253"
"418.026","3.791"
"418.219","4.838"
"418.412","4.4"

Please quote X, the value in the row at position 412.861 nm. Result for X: 4.498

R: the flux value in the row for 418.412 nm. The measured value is 4.4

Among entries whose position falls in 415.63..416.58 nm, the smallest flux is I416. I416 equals 3.585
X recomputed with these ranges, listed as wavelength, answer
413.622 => 4.427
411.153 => 4.295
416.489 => 4.882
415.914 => 3.585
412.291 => 4.116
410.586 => 4.061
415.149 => 4.478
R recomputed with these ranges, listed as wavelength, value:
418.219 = 4.838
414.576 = 4.426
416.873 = 4.78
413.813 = 4.94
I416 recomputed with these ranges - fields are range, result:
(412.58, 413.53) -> 3.722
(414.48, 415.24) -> 4.118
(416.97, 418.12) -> 3.791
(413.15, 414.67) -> 3.948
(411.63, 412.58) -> 3.664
